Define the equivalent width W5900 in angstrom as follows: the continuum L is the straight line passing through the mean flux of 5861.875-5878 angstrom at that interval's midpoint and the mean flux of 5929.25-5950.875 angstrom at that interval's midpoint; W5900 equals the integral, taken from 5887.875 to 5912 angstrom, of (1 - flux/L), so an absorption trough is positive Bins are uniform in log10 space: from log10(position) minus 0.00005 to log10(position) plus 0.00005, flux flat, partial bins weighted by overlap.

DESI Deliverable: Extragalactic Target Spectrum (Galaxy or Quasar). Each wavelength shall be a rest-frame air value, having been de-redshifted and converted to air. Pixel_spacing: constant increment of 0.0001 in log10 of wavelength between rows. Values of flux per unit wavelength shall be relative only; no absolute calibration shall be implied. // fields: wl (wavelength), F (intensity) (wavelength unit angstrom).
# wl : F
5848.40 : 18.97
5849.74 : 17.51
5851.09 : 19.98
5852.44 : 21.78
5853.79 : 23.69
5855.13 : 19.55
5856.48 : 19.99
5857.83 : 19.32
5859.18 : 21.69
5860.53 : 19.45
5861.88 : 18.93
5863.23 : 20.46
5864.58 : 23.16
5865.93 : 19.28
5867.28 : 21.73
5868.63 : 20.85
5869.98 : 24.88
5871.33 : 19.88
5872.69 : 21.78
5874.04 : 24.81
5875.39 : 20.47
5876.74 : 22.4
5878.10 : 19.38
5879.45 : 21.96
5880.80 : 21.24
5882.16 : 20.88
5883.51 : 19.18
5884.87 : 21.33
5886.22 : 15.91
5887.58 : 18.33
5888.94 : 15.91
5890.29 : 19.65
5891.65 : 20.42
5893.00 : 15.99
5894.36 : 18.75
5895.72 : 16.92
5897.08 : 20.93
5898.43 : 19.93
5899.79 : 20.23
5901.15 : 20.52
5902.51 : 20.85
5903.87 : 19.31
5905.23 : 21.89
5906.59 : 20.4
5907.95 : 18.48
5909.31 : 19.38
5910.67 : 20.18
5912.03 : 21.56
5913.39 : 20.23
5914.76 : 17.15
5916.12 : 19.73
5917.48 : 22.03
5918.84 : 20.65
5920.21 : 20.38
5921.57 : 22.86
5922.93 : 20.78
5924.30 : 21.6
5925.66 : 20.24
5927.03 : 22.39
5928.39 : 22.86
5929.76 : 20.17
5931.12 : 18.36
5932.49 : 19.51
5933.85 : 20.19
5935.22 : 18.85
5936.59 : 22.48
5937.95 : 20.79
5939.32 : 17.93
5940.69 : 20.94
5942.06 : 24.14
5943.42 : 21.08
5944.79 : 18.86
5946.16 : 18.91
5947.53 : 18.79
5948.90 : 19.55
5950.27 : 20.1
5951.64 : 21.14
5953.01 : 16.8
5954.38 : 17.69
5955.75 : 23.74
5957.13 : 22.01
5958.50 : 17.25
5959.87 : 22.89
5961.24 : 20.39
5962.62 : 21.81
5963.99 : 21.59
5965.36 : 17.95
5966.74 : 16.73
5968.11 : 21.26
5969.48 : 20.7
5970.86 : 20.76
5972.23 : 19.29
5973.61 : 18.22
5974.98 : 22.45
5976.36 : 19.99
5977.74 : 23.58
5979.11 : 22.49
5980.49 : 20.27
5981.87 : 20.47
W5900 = 1.7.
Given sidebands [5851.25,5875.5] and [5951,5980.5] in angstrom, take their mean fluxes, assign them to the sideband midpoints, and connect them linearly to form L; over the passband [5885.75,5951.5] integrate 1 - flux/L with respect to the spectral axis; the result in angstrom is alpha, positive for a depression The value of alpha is 2.5 angstrom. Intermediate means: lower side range 21.2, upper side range 20.4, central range 20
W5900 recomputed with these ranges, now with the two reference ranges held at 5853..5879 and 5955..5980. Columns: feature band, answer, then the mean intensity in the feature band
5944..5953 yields 0.6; 19.4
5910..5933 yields 0.3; 20.6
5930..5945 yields 0.4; 20.3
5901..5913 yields 0.4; 20.3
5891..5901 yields 0.9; 19.1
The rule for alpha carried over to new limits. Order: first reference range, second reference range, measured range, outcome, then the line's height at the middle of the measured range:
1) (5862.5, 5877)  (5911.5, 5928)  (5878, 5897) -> 2.1 angstrom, 21.4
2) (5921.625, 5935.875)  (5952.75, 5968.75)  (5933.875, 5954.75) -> 0.5 angstrom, 20.4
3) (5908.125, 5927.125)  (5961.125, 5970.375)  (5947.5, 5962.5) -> 0.0 angstrom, 20.2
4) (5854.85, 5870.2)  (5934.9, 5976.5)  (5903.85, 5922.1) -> 0.1 angstrom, 20.4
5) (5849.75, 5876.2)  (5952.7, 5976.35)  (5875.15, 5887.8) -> 0.4 angstrom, 20.9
